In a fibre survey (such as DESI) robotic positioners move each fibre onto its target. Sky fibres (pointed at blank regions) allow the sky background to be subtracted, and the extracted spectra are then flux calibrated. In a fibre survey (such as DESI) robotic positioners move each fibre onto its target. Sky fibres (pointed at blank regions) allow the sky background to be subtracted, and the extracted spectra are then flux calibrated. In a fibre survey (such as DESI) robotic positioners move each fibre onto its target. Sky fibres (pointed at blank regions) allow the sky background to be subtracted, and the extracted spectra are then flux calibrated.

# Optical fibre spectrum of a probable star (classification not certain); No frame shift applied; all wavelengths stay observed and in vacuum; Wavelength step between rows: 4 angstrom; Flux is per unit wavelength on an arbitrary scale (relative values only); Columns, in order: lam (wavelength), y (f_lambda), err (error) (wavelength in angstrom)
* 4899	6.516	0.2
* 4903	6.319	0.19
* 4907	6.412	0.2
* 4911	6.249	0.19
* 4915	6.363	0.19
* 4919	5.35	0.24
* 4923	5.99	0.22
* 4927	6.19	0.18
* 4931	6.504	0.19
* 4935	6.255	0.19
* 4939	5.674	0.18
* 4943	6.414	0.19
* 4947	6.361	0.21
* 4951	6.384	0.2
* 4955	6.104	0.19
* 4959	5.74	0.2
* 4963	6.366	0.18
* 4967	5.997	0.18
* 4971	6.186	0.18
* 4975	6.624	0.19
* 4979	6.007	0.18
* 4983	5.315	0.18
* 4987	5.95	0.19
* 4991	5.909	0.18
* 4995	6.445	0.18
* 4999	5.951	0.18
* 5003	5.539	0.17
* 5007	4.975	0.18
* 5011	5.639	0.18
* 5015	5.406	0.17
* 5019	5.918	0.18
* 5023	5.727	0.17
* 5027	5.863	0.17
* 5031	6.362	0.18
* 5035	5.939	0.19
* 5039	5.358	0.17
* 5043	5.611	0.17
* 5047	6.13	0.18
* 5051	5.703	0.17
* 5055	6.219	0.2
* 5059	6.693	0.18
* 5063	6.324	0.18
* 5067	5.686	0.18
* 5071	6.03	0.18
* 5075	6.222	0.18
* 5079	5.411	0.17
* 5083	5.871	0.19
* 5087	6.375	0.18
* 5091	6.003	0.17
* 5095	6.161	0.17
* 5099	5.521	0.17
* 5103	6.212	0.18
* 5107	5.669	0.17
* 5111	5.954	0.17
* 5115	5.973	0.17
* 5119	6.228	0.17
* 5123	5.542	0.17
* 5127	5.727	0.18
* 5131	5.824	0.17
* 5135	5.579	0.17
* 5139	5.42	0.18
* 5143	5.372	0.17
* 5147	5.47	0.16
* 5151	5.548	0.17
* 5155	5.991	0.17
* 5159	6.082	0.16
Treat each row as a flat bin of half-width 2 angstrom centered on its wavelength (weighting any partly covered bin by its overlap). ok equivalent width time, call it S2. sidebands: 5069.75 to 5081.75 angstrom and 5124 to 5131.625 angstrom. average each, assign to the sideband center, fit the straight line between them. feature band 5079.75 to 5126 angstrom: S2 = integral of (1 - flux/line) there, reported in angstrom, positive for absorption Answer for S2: -1.0 angstrom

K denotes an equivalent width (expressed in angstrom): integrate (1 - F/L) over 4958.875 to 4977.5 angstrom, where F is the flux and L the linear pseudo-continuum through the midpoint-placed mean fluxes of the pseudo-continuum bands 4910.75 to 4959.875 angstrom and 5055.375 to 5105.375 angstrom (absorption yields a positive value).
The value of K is -0.4 angstrom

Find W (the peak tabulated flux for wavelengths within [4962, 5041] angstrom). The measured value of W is 6.624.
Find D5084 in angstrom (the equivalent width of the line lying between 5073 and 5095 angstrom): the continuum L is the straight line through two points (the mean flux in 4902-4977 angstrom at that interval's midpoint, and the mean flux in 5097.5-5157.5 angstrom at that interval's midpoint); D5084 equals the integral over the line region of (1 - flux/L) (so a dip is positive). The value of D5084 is -0.6 angstrom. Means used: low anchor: 6.18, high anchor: 5.74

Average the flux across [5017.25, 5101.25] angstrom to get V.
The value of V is 5.96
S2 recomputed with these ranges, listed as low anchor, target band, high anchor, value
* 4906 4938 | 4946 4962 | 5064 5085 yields -0.2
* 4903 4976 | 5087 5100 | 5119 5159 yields -0.5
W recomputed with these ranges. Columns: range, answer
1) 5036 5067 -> 6.693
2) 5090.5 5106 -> 6.212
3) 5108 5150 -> 6.228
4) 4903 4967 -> 6.504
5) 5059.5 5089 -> 6.375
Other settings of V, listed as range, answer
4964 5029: 5.85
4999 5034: 5.7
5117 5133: 5.83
